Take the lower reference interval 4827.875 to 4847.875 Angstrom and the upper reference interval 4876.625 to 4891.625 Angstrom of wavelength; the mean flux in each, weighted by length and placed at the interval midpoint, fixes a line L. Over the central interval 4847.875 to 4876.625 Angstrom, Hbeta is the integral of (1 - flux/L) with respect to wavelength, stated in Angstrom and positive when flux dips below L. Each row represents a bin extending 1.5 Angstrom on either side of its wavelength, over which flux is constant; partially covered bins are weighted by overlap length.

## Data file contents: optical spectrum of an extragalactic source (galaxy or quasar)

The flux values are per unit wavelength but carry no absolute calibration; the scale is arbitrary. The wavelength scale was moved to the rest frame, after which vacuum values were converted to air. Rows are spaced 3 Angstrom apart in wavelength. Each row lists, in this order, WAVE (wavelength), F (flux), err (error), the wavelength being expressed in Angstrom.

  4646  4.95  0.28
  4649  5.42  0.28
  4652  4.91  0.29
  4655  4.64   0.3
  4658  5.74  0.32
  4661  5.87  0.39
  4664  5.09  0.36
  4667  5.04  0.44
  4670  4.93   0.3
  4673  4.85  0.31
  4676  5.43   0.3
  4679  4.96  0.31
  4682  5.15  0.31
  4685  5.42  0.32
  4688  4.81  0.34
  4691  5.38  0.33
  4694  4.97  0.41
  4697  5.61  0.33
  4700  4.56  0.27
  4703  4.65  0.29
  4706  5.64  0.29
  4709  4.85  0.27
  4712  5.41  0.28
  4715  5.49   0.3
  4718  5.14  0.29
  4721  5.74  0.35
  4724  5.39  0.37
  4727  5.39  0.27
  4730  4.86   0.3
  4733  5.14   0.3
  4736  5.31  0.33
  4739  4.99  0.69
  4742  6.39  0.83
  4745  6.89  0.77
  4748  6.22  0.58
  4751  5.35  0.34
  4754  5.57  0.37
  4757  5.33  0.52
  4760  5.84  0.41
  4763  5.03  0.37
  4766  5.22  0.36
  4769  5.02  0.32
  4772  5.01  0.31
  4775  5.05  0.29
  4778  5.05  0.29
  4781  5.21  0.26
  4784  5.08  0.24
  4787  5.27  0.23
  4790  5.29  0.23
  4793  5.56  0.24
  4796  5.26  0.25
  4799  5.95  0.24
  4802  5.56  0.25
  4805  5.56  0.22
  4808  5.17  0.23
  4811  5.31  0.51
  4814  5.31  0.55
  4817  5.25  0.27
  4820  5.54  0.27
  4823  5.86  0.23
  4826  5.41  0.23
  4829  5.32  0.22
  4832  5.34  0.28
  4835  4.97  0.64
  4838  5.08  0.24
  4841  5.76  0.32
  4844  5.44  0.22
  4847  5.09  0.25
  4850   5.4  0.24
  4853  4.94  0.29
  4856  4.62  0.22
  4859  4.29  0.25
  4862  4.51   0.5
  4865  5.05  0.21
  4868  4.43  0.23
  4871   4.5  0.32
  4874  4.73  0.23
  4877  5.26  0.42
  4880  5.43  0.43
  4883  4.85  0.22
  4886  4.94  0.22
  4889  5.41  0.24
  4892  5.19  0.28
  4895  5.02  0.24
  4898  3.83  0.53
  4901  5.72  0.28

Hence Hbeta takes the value 2.6 Angstrom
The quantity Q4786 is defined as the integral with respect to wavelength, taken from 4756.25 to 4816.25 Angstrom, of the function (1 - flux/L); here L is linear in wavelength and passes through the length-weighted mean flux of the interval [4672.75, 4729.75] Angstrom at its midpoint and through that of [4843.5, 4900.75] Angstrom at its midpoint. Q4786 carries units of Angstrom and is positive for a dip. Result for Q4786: -3.0 Angstrom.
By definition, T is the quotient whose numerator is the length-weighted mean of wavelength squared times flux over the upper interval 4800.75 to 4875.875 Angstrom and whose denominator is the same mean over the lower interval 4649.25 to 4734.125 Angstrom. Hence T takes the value 1.05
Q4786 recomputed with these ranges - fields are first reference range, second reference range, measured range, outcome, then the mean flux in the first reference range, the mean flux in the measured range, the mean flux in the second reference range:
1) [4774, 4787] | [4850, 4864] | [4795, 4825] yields -3.18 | 5.12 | 5.48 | 4.69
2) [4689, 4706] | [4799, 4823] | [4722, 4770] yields -2.43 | 5.08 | 5.5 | 5.45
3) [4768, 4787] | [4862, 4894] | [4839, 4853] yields -1.01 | 5.09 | 5.36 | 4.96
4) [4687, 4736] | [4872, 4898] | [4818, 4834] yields -1.23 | 5.2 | 5.47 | 5.02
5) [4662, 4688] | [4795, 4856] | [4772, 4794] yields 0.39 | 5.11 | 5.19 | 5.36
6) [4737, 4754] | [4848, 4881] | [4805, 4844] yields -1.36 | 5.91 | 5.37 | 4.83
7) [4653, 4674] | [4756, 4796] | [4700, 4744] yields -0.91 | 5.17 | 5.31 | 5.23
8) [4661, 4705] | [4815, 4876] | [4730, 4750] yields -2.55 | 5.09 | 5.74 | 5.08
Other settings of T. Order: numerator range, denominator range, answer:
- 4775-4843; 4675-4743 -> 1.07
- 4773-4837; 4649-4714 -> 1.09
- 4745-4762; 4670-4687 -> 1.16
